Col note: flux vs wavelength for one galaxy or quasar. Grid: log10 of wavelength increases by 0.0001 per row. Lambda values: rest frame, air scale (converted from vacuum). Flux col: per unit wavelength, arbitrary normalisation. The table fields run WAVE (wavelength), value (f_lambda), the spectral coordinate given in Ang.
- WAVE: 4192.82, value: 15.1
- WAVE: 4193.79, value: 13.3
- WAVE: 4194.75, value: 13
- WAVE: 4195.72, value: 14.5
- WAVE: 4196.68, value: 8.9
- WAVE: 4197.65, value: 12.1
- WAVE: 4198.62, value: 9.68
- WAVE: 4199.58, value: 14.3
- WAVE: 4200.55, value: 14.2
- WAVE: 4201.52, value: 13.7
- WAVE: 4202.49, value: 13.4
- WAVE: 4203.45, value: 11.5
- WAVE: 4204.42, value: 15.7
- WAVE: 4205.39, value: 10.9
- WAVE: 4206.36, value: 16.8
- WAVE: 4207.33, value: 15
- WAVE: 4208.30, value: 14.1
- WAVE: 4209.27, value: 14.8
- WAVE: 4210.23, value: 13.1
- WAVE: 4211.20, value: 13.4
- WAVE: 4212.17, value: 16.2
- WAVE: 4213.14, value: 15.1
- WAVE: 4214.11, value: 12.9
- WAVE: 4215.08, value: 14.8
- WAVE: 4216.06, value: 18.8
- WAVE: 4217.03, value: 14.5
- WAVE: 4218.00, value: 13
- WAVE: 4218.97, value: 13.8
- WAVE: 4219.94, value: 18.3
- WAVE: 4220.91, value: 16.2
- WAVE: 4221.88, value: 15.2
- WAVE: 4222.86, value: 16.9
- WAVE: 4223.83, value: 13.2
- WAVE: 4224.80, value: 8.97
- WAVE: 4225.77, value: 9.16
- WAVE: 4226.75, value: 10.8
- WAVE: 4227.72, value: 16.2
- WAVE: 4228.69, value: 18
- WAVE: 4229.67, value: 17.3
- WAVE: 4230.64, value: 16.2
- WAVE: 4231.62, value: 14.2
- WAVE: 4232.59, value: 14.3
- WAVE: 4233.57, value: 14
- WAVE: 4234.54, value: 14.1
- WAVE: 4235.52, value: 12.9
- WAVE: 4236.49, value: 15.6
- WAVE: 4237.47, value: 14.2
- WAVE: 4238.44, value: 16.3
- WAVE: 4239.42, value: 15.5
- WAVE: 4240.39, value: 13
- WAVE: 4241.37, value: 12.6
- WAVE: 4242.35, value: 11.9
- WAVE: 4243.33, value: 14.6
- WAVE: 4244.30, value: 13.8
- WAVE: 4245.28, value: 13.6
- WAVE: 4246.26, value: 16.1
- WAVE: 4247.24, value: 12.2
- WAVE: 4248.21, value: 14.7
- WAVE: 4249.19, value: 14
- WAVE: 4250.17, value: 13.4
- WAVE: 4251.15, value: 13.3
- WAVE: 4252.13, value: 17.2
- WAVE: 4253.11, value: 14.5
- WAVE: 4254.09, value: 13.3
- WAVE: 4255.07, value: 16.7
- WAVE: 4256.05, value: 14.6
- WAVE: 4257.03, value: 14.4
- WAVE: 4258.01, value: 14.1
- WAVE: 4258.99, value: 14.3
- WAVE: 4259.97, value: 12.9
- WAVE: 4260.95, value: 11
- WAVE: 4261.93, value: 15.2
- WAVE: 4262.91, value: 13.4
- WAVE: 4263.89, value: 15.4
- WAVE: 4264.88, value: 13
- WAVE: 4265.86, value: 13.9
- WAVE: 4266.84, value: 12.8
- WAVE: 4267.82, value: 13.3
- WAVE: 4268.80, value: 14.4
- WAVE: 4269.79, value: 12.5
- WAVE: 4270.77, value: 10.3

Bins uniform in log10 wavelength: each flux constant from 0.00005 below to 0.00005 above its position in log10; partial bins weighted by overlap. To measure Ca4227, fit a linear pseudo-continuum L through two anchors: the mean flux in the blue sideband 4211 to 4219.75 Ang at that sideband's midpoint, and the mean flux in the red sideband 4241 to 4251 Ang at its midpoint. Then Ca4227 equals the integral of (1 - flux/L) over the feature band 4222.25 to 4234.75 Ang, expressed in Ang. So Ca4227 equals 0.2 Ang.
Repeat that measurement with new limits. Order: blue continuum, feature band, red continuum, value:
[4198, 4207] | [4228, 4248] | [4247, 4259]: -0.64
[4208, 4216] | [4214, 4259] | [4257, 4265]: -0.93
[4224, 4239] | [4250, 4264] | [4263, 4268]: -0.44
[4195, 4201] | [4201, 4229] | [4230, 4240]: -1.79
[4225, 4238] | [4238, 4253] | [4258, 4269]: -0.18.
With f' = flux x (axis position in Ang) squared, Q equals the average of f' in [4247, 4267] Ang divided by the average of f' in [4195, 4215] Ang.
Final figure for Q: 1.06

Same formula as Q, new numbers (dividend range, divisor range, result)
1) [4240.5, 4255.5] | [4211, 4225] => 0.96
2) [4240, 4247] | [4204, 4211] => 0.97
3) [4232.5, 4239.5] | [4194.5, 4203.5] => 1.18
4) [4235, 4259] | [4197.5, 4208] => 1.08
